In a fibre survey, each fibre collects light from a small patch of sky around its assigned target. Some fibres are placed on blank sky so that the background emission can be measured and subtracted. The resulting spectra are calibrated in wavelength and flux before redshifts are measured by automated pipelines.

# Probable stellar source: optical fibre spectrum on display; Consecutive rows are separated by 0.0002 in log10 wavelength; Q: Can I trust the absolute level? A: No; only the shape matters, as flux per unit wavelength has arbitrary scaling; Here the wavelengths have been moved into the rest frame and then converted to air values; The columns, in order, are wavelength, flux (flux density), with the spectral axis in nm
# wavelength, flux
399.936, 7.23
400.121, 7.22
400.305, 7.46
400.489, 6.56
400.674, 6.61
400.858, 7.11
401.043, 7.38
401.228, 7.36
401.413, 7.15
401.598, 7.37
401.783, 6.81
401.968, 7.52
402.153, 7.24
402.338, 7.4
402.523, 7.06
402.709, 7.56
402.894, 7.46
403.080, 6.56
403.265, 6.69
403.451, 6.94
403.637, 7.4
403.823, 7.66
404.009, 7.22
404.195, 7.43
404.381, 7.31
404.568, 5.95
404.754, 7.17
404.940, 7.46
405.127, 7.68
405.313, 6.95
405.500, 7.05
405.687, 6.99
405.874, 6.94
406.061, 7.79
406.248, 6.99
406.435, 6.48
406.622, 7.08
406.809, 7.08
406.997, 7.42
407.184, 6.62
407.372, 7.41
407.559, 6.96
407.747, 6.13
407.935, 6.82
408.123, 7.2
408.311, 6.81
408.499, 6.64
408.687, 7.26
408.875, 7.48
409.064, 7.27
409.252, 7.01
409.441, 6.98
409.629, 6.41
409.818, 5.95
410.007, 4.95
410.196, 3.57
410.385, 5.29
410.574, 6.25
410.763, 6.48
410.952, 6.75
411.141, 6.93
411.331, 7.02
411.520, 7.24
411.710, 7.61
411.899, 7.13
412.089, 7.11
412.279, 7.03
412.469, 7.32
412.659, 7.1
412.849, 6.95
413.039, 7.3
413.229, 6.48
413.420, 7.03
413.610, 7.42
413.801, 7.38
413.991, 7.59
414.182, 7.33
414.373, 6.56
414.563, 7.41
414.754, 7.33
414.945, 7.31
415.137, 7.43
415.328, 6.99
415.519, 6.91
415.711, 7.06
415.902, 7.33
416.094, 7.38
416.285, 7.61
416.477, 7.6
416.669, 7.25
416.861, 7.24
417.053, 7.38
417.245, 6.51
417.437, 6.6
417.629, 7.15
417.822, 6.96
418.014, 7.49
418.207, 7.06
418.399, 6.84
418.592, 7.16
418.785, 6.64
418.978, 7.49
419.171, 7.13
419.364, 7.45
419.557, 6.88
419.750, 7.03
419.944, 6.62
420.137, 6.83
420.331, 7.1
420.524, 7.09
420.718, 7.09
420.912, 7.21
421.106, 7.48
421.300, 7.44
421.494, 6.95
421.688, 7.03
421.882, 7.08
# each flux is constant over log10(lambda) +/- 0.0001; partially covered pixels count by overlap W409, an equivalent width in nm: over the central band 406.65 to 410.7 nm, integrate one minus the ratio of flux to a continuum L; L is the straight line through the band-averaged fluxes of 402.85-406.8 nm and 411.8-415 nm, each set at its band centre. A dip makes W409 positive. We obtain 0.33 nm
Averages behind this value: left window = 7.1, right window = 7.16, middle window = 6.55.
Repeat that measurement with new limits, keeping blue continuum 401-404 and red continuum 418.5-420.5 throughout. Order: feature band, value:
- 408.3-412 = 0.306 nm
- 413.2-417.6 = -0.068 nm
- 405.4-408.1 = 0.070 nm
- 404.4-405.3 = 0.015 nm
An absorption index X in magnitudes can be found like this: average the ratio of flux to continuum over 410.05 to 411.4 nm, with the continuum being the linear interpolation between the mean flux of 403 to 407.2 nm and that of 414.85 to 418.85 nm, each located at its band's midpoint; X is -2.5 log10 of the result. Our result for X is 0.189 mag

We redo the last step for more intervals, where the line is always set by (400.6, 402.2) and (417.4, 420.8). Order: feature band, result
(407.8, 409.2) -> 0.01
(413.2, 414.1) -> -0.02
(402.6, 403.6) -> 0.02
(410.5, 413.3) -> 0.02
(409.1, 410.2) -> 0.17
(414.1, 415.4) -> -0.02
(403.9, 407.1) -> 0.00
